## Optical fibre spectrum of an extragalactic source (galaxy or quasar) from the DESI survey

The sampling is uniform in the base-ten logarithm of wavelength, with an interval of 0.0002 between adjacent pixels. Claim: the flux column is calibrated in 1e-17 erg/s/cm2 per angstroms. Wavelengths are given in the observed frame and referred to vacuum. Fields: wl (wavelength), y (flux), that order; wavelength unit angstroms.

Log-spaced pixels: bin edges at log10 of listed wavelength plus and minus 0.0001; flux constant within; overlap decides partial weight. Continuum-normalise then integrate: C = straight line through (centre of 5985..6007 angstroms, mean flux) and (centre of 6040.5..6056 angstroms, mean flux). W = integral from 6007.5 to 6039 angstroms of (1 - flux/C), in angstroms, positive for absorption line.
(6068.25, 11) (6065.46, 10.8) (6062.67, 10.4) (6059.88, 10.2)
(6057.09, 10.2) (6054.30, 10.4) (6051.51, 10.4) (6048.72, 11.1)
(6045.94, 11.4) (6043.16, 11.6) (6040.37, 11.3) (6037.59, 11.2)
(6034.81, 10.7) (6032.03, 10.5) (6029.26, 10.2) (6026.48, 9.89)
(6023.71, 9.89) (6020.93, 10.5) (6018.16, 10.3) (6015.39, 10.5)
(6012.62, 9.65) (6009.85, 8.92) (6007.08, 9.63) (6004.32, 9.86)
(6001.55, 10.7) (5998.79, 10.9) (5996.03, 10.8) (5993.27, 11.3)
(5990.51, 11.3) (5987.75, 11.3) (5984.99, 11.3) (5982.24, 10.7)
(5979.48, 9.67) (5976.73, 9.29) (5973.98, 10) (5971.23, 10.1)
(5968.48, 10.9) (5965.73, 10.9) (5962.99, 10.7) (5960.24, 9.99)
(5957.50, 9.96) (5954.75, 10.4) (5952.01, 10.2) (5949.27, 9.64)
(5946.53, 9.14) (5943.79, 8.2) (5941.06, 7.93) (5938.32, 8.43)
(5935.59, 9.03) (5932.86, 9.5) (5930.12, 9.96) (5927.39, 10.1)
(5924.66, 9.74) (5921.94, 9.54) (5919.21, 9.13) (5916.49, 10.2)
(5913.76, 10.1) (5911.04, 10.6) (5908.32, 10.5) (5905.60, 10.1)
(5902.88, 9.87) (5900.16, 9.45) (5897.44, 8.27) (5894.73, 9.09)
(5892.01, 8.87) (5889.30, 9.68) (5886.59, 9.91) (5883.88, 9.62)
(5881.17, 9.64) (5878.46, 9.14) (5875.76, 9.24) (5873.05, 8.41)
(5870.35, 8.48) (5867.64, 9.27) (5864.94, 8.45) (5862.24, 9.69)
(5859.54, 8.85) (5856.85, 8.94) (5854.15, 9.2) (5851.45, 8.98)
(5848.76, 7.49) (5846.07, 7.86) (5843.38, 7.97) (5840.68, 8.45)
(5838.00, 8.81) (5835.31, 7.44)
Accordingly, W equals 2.1 angstroms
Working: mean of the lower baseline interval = 10.8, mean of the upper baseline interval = 11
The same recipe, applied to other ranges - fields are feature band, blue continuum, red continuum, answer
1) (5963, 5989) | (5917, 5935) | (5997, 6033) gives -1.5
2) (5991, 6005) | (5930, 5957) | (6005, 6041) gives -1.3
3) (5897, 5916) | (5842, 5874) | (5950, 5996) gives -1.0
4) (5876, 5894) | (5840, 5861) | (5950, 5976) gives -0.8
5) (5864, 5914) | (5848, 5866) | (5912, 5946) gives -1.8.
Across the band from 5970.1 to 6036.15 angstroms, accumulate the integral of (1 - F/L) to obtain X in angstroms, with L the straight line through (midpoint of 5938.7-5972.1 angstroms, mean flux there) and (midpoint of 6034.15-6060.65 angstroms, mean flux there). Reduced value 0.1 angstroms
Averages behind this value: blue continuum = 9.79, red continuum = 10.9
